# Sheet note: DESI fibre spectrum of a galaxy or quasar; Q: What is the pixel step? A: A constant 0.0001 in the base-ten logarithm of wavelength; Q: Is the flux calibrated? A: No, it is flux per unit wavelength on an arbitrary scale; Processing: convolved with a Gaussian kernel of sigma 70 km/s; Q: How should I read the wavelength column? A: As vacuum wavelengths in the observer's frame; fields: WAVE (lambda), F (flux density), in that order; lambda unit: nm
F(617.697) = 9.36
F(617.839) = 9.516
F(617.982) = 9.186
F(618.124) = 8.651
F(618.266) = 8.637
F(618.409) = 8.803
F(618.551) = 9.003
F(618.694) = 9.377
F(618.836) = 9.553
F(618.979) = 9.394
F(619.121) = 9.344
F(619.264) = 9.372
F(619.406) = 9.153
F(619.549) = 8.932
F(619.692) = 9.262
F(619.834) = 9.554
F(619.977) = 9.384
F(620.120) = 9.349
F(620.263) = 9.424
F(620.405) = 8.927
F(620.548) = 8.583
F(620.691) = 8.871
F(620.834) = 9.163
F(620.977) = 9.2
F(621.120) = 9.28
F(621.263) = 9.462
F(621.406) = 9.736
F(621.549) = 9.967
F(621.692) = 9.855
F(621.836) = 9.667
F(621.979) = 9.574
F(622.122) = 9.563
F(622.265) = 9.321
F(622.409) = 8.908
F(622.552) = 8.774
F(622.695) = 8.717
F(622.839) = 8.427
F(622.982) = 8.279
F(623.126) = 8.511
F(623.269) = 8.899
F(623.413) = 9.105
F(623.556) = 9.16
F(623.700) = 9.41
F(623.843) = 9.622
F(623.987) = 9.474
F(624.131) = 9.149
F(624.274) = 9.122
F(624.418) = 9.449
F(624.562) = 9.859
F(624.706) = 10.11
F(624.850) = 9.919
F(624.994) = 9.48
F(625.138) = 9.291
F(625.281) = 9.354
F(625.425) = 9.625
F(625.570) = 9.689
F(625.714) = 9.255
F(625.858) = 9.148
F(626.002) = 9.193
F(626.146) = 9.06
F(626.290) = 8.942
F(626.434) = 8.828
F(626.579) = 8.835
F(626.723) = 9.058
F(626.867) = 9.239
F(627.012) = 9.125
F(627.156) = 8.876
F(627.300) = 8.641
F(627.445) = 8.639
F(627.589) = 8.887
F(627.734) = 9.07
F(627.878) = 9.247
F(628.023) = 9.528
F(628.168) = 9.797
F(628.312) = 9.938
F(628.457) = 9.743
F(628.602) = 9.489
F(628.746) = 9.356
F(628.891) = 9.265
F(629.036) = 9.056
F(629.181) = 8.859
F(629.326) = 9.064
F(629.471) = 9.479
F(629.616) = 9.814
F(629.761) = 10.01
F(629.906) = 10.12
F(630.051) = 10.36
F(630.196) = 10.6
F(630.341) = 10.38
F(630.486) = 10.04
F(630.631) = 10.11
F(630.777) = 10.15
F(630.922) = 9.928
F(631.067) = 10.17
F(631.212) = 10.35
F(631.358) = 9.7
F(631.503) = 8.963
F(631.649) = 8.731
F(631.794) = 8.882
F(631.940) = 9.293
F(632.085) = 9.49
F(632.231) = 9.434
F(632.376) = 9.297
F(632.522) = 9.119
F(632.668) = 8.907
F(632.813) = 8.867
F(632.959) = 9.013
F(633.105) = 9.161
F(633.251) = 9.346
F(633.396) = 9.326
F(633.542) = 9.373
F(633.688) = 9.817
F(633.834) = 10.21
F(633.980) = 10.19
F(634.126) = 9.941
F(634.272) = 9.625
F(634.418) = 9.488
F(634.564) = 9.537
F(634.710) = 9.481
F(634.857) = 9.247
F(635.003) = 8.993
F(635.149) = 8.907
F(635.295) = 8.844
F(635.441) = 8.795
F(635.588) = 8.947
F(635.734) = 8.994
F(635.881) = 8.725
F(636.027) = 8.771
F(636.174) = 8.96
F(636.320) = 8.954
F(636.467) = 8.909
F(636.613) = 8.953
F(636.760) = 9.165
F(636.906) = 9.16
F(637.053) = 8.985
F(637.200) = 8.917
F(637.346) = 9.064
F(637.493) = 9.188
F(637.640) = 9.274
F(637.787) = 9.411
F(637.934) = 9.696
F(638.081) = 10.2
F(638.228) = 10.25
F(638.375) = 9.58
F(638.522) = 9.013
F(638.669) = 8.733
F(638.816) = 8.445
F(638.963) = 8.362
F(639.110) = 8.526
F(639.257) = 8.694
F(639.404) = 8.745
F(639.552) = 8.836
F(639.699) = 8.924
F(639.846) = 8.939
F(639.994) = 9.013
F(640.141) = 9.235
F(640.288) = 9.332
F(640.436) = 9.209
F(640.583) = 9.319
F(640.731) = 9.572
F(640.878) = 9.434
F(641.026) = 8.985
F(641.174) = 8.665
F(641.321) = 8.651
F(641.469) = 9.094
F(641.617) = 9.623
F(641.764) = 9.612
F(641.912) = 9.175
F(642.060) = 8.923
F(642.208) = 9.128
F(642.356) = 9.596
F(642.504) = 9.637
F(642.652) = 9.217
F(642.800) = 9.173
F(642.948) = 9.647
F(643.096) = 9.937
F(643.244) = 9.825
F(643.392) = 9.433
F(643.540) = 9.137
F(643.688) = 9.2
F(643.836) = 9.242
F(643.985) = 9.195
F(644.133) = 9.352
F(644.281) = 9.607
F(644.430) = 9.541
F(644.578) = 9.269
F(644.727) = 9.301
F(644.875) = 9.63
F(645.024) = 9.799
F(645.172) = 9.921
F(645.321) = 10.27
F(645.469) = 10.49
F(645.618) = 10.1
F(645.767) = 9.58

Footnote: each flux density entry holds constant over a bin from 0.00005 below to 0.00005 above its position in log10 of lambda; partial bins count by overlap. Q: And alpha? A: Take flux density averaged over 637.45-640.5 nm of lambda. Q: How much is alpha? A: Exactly 9.12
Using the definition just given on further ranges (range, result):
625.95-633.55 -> 9.4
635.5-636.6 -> 8.89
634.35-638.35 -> 9.18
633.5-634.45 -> 9.83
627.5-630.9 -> 9.67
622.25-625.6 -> 9.23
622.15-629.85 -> 9.23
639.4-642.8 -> 9.17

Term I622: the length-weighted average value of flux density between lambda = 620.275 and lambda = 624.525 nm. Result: 9.19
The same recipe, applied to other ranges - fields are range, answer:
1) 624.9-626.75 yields 9.23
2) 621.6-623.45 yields 9.05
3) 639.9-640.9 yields 9.29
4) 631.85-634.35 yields 9.43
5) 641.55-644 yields 9.4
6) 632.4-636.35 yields 9.25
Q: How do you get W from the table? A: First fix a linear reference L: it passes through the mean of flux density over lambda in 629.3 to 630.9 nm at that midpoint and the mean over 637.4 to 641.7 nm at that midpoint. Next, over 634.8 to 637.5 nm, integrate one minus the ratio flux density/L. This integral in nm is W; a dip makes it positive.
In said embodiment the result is 0.14 nm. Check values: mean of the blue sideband 10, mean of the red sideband 9.14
